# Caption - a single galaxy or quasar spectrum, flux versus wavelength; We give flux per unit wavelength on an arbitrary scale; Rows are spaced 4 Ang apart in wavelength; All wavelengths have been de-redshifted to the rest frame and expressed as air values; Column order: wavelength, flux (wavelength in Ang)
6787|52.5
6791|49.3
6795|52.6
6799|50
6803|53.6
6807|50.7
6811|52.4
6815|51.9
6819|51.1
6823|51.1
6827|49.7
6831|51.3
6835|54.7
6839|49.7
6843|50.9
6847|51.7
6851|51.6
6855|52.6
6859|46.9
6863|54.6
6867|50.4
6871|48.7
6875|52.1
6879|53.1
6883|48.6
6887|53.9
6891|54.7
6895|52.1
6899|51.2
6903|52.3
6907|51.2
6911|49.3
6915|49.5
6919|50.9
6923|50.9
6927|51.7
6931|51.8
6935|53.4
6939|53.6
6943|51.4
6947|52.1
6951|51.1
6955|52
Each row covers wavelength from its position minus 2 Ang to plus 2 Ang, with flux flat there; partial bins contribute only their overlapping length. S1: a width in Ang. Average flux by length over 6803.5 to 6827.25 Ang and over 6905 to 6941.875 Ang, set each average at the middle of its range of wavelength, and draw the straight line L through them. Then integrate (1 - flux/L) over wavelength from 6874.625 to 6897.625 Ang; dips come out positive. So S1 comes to -0.5 Ang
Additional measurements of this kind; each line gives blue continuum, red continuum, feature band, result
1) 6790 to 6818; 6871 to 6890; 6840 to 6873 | 0.5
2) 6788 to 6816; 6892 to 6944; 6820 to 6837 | 0.0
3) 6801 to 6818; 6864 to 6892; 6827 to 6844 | 0.1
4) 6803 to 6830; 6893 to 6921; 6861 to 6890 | -0.4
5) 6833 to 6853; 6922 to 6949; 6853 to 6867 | 0.2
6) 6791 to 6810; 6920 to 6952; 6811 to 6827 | 0.1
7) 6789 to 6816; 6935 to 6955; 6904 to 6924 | 0.6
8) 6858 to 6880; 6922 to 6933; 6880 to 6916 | -0.2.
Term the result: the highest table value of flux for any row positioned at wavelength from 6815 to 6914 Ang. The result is 54.7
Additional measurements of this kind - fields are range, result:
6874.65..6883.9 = 53.1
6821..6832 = 51.3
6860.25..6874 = 54.6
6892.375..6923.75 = 52.3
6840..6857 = 52.6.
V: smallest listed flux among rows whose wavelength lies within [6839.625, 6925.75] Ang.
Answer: 46.9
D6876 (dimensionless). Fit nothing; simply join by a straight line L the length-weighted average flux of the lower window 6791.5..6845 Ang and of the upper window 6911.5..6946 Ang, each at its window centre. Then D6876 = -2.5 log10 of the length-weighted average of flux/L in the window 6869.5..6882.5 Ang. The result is 0.01 mag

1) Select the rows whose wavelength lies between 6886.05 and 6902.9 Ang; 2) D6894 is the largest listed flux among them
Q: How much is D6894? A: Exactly 54.7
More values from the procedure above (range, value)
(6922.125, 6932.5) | 51.8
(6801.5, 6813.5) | 53.6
